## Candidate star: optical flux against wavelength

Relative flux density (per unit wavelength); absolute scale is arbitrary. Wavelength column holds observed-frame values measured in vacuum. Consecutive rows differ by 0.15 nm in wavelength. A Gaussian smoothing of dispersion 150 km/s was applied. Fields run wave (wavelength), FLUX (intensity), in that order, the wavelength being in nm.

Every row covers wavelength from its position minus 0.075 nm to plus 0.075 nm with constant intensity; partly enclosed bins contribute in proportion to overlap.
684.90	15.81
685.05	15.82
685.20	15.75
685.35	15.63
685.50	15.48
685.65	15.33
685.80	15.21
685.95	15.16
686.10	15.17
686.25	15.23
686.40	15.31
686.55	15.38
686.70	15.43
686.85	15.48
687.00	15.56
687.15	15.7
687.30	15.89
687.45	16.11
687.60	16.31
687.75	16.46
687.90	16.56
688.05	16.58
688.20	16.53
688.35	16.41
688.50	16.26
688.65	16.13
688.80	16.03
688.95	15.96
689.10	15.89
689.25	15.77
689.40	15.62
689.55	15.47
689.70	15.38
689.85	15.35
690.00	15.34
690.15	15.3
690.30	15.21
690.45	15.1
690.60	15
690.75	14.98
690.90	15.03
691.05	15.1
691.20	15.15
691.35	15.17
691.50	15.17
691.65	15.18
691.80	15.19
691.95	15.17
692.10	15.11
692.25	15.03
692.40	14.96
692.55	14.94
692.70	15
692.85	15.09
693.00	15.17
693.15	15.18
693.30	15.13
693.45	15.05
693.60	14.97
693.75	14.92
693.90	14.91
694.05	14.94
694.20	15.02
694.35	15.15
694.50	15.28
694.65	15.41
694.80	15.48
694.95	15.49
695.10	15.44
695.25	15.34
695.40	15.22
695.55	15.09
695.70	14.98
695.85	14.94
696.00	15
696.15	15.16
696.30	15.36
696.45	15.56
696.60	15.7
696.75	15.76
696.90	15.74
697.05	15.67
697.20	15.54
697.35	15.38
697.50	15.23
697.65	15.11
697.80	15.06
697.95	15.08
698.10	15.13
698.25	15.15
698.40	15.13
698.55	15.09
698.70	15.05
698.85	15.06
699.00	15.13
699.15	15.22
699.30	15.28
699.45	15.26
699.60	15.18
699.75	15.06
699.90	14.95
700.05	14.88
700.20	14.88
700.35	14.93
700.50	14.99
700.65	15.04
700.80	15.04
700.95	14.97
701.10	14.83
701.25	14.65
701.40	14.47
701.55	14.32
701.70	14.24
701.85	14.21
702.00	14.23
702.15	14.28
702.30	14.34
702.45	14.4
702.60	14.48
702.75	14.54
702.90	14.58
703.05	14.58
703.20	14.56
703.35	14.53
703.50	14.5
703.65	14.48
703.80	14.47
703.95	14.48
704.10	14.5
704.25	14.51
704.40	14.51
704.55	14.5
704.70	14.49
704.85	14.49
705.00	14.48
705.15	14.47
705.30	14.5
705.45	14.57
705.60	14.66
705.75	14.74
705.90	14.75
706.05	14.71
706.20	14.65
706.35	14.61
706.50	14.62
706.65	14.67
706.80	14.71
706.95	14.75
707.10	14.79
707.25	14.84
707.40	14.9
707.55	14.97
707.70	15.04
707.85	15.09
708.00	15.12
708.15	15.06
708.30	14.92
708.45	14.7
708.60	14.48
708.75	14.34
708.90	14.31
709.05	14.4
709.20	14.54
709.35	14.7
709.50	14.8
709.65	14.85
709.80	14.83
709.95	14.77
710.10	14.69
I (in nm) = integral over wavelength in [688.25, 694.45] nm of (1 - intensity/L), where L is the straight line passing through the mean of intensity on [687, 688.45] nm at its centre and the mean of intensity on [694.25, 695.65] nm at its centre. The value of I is 0.19 nm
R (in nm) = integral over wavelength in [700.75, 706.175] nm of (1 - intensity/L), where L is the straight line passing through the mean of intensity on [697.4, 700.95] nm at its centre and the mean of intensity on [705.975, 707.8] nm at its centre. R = 0.14 nm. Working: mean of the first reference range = 15.1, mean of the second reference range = 14.8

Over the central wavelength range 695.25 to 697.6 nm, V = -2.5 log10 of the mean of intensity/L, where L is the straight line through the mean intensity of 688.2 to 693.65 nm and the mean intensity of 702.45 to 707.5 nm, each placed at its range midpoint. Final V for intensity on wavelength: -0.02 mag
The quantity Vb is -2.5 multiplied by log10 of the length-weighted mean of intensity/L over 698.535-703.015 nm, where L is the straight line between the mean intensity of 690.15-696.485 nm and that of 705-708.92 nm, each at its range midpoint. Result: 0.010 mag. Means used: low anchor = 15.1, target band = 14.8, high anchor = 14.7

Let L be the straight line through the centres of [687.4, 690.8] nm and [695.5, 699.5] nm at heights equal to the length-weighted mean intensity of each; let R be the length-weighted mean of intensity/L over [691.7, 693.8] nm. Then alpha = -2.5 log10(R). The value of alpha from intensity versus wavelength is 0.04 mag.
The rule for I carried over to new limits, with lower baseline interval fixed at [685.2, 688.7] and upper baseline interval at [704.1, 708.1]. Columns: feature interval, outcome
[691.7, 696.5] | 0.074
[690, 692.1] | 0.056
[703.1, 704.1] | 0.023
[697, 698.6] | -0.006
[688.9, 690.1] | 0.005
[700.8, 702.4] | 0.051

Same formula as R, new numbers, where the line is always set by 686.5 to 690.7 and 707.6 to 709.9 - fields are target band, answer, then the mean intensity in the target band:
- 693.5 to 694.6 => 0.03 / 15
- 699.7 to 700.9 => 0.02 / 15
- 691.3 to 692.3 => 0.03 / 15.1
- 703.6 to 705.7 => 0.06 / 14.5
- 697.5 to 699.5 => 0.02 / 15.1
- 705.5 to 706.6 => 0.02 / 14.7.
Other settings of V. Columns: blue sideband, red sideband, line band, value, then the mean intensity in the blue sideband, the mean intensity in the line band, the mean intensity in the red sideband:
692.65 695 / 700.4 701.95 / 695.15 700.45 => -0.02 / 15.1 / 15.2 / 14.7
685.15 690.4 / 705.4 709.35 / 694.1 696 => 0.01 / 15.7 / 15.2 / 14.7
